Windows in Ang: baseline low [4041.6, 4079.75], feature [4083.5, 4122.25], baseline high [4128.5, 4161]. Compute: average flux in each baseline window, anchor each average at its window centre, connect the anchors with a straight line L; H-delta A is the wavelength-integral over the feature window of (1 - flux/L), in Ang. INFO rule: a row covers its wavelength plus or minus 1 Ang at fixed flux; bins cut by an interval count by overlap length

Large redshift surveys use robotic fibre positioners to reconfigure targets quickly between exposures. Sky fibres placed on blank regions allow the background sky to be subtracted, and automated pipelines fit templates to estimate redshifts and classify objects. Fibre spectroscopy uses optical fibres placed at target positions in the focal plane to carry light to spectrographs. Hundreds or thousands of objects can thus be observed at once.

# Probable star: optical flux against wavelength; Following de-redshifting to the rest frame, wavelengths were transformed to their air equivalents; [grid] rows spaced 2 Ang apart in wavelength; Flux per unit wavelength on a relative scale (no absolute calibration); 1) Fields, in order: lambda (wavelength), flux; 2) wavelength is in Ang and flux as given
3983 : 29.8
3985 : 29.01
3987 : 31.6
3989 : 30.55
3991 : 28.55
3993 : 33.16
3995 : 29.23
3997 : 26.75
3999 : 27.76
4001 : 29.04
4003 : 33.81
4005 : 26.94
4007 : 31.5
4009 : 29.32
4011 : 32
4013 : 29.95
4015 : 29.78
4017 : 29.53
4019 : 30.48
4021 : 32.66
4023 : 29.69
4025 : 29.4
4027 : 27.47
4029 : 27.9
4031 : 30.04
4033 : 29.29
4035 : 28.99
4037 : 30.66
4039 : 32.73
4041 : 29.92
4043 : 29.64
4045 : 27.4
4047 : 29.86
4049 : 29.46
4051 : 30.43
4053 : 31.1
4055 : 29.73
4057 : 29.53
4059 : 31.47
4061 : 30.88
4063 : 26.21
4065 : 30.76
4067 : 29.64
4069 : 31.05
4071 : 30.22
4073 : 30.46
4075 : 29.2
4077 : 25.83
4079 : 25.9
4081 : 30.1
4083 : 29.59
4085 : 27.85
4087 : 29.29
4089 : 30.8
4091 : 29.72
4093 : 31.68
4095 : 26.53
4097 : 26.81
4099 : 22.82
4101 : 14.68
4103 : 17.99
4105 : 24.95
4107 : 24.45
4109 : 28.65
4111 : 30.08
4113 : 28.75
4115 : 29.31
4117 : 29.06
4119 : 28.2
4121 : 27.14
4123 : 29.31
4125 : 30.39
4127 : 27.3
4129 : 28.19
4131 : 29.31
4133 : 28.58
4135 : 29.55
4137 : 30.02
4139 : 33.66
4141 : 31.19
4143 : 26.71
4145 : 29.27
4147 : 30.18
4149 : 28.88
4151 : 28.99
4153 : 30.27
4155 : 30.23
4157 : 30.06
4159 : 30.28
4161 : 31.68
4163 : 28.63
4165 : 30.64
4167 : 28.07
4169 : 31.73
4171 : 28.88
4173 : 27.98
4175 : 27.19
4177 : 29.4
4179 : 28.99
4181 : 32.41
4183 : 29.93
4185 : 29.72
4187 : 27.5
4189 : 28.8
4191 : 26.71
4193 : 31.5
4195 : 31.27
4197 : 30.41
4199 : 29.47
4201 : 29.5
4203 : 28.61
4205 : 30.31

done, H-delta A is 3.6 Ang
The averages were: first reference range 29.4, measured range 26.8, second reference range 29.8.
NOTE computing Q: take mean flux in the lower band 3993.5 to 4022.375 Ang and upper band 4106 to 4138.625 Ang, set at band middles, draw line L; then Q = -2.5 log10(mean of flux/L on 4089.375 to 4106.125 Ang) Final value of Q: 0.18 mag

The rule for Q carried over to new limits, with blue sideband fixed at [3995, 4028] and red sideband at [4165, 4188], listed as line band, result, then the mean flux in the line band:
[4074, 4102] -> 0.090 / 27.2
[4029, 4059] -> -0.009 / 29.9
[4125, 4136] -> 0.025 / 28.8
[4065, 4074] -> -0.029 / 30.4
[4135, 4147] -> -0.026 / 30.1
